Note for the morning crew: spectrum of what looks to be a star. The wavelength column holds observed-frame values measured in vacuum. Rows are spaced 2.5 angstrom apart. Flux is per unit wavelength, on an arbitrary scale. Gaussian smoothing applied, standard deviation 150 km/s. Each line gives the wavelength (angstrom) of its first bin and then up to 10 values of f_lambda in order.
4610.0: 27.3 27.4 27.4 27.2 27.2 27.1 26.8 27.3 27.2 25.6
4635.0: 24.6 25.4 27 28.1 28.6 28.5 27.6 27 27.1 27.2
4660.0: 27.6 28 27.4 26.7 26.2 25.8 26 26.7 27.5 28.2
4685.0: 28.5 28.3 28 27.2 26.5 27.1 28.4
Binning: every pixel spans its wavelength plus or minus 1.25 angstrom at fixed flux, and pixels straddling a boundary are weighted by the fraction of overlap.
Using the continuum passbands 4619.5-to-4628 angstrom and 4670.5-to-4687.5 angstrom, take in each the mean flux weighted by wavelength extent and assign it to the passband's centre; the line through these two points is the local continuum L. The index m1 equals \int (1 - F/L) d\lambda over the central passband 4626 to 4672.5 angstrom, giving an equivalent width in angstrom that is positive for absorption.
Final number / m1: 0.2 angstrom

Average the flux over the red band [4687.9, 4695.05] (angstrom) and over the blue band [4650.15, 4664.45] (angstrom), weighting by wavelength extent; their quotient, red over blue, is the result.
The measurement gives 1.0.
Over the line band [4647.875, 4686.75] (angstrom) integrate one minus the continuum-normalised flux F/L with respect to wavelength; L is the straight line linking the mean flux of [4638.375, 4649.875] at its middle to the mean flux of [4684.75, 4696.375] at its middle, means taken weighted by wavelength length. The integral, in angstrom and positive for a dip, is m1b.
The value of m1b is 0.8 angstrom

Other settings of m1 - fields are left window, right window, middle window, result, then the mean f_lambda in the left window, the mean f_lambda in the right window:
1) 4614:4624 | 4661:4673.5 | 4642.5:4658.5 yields -0.4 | 27.2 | 26.9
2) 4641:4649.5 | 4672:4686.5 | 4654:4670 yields 0.3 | 28.3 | 27.2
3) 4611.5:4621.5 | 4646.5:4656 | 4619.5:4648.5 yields 0.5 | 27.3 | 27.5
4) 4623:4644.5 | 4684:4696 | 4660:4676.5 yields 0.3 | 26.6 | 27.7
